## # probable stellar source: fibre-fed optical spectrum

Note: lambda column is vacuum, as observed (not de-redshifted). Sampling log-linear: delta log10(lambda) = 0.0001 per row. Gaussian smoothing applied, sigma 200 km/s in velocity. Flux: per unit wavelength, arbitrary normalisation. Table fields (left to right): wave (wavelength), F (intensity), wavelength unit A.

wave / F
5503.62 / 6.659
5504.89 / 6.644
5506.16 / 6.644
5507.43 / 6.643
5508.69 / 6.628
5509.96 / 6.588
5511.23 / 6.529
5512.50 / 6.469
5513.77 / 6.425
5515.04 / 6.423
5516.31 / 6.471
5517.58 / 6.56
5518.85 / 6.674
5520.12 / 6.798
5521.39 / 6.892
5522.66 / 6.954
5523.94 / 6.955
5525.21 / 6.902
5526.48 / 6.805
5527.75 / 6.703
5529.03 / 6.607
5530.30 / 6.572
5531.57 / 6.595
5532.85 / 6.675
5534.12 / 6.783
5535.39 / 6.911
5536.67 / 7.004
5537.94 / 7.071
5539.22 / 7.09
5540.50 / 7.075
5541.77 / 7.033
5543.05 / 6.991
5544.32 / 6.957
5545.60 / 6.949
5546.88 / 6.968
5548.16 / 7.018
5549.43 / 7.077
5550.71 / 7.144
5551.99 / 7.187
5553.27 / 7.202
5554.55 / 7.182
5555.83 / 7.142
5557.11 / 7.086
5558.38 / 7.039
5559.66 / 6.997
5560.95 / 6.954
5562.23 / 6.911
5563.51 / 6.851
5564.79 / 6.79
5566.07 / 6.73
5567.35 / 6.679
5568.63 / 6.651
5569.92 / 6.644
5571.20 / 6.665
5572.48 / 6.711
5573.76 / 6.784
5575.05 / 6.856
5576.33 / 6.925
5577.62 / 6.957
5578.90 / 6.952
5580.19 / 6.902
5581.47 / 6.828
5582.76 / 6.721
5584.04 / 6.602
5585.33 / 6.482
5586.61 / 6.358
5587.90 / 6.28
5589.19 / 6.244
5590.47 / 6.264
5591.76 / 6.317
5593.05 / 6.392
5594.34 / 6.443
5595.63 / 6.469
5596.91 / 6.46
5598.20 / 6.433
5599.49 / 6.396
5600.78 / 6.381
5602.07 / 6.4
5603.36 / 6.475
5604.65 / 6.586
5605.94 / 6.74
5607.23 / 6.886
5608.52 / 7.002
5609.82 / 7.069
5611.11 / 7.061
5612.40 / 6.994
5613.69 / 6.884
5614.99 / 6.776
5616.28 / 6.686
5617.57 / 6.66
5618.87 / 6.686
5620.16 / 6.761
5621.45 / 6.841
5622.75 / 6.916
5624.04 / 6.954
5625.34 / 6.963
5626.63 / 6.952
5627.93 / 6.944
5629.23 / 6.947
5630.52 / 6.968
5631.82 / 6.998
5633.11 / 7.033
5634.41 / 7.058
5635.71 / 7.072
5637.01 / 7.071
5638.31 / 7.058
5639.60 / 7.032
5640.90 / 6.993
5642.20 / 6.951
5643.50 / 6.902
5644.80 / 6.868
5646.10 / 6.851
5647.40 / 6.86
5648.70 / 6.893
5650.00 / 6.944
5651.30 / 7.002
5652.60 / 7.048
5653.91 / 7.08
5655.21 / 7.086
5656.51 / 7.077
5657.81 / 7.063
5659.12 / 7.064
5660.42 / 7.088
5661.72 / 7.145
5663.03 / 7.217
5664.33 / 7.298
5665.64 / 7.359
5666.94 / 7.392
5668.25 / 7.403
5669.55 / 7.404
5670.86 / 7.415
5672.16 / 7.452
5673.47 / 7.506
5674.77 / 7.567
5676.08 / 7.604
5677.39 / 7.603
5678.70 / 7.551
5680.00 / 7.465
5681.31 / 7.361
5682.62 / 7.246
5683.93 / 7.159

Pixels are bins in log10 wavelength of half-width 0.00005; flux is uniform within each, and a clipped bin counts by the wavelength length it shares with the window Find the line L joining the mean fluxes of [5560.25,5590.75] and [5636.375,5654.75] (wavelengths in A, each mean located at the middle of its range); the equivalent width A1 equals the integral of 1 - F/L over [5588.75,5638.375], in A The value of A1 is 0.73 A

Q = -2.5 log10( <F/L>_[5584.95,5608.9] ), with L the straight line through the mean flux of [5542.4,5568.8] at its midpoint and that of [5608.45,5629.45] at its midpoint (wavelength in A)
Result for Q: 0.07 mag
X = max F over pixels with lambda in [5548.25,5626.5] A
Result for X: 7.202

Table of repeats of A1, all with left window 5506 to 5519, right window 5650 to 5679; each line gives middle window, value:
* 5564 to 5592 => 0.83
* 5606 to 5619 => 0.29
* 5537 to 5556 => -1.02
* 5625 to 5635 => 0.18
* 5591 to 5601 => 0.77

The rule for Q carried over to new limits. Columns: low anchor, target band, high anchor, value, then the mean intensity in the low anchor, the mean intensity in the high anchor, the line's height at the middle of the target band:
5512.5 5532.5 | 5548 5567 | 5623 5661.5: -0.039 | 6.68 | 7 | 6.77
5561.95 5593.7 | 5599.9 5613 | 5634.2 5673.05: 0.012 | 6.66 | 7.11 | 6.83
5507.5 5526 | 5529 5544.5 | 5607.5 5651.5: -0.028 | 6.66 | 6.93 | 6.71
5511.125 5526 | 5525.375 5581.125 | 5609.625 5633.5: -0.024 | 6.68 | 6.9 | 6.75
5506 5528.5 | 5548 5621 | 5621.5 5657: 0.014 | 6.67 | 6.98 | 6.84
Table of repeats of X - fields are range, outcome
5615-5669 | 7.403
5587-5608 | 6.886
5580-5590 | 6.902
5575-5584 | 6.957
